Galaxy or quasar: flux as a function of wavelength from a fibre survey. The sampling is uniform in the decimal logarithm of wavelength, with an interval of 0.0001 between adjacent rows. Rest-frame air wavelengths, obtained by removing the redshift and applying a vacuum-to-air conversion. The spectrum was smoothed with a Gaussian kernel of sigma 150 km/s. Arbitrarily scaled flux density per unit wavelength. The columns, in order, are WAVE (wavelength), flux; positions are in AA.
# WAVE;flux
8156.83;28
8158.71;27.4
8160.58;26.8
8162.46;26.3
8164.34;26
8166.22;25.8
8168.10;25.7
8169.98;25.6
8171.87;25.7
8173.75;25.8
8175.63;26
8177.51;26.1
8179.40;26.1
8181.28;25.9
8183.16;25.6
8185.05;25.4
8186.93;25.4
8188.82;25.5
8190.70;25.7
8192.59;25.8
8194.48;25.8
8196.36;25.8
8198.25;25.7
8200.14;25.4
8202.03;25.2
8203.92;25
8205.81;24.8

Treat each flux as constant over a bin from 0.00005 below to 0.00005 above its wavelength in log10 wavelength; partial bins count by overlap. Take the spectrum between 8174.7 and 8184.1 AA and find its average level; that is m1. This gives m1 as 25.9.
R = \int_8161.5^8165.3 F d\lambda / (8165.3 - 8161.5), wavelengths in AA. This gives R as 26.1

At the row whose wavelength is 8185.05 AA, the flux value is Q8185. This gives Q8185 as 25.4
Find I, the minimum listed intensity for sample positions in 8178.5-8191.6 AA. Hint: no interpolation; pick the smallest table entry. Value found 25.4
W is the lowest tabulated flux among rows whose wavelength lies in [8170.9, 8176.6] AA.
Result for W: 25.7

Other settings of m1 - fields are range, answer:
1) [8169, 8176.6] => 25.8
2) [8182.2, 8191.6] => 25.5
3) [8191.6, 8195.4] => 25.8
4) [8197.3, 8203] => 25.4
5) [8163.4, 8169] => 25.8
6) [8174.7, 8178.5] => 26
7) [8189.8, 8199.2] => 25.7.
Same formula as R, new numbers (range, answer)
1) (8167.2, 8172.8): 25.6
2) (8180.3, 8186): 25.7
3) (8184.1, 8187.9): 25.4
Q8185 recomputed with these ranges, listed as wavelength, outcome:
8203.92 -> 25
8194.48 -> 25.8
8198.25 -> 25.7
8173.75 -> 25.8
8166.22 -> 25.8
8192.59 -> 25.8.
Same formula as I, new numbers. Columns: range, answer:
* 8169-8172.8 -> 25.6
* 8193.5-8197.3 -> 25.8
